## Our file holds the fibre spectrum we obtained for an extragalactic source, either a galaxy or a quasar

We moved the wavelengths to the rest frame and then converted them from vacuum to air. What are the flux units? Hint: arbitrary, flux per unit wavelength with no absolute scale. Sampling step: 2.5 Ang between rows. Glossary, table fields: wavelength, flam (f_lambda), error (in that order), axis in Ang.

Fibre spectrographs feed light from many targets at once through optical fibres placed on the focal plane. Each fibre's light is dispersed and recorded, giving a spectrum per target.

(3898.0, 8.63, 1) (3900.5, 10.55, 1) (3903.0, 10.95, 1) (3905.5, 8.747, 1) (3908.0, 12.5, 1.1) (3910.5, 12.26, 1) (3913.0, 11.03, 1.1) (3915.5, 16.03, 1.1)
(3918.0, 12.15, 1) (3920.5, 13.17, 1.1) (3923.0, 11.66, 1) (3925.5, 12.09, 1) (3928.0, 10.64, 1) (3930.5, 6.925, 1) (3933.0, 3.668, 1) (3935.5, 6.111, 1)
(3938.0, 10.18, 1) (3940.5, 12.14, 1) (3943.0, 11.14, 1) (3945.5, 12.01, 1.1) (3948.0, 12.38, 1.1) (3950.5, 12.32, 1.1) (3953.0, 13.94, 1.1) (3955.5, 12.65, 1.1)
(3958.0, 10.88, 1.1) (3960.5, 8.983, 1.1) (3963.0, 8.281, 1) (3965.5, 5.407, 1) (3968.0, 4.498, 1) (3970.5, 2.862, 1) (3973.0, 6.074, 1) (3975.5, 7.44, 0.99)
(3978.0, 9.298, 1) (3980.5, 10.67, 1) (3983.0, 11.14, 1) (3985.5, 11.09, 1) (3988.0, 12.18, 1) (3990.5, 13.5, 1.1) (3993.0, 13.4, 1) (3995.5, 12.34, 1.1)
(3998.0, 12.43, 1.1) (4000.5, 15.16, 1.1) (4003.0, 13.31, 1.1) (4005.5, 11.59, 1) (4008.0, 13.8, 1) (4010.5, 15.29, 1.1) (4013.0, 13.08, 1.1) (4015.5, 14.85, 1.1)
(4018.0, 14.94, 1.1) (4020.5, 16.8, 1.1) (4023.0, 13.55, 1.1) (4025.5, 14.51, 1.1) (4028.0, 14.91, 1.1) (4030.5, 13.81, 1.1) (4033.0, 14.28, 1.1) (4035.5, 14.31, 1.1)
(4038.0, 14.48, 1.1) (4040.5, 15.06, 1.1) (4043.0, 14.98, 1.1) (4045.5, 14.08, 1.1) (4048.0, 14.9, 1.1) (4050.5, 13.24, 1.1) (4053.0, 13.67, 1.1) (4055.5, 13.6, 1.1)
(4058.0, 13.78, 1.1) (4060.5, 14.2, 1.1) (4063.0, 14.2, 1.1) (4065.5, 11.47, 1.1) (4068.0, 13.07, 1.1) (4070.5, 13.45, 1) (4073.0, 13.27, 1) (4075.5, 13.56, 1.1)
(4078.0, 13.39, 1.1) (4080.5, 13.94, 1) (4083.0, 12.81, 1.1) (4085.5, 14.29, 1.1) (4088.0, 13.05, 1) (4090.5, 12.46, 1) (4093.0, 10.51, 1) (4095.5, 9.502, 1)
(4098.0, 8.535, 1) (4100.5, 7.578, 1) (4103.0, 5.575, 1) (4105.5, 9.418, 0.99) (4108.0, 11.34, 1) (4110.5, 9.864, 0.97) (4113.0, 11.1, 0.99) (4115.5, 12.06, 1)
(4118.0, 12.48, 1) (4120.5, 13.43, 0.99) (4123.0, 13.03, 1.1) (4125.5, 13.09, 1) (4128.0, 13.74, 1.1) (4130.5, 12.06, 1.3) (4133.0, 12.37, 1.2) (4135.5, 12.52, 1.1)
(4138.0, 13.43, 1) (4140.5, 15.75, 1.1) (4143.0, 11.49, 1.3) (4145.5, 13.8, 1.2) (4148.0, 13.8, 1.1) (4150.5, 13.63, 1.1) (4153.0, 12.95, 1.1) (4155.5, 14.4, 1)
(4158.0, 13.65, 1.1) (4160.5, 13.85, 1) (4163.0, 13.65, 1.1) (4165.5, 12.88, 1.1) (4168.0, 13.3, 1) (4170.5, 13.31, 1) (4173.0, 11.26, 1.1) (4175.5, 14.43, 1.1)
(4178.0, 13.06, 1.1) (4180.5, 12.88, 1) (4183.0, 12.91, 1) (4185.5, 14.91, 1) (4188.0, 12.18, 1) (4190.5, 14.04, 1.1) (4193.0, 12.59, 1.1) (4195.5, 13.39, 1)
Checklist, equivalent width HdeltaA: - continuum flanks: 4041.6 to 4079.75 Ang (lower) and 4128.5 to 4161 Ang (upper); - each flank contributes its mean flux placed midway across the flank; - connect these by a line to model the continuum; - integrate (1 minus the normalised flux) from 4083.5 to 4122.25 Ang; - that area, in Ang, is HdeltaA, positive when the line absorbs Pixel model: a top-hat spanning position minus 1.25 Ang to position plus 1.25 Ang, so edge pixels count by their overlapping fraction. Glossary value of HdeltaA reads 7.73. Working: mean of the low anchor 13.7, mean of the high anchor 13.4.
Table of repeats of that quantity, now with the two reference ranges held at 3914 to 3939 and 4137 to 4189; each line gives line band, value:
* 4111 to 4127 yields 0.5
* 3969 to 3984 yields 4.3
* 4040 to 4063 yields -4.3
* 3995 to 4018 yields -4.7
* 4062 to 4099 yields -0.6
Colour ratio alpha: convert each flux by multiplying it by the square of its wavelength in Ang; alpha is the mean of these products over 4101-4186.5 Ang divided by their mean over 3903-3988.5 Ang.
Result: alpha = 1.4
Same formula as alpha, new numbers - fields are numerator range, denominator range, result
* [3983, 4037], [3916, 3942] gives 1.42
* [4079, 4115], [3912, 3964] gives 1.07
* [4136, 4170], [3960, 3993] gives 1.69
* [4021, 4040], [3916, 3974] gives 1.56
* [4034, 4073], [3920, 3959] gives 1.37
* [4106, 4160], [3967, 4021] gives 1.18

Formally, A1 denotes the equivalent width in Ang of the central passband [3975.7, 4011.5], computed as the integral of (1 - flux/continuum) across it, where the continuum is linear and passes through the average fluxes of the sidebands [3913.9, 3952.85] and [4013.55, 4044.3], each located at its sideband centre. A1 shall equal 2.6 Ang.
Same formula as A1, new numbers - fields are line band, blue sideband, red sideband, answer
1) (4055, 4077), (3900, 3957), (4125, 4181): -1.7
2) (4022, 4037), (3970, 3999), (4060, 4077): -2.9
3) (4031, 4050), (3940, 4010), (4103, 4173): -4.9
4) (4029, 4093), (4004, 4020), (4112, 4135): -1.2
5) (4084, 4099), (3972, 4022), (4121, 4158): 1.8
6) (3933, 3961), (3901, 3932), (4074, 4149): 1.5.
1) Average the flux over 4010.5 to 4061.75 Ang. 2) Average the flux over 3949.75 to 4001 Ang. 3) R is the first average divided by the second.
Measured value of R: 1.42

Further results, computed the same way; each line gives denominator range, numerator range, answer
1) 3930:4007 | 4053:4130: 1.19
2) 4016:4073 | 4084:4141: 0.82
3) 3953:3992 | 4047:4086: 1.47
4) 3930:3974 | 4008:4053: 1.62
